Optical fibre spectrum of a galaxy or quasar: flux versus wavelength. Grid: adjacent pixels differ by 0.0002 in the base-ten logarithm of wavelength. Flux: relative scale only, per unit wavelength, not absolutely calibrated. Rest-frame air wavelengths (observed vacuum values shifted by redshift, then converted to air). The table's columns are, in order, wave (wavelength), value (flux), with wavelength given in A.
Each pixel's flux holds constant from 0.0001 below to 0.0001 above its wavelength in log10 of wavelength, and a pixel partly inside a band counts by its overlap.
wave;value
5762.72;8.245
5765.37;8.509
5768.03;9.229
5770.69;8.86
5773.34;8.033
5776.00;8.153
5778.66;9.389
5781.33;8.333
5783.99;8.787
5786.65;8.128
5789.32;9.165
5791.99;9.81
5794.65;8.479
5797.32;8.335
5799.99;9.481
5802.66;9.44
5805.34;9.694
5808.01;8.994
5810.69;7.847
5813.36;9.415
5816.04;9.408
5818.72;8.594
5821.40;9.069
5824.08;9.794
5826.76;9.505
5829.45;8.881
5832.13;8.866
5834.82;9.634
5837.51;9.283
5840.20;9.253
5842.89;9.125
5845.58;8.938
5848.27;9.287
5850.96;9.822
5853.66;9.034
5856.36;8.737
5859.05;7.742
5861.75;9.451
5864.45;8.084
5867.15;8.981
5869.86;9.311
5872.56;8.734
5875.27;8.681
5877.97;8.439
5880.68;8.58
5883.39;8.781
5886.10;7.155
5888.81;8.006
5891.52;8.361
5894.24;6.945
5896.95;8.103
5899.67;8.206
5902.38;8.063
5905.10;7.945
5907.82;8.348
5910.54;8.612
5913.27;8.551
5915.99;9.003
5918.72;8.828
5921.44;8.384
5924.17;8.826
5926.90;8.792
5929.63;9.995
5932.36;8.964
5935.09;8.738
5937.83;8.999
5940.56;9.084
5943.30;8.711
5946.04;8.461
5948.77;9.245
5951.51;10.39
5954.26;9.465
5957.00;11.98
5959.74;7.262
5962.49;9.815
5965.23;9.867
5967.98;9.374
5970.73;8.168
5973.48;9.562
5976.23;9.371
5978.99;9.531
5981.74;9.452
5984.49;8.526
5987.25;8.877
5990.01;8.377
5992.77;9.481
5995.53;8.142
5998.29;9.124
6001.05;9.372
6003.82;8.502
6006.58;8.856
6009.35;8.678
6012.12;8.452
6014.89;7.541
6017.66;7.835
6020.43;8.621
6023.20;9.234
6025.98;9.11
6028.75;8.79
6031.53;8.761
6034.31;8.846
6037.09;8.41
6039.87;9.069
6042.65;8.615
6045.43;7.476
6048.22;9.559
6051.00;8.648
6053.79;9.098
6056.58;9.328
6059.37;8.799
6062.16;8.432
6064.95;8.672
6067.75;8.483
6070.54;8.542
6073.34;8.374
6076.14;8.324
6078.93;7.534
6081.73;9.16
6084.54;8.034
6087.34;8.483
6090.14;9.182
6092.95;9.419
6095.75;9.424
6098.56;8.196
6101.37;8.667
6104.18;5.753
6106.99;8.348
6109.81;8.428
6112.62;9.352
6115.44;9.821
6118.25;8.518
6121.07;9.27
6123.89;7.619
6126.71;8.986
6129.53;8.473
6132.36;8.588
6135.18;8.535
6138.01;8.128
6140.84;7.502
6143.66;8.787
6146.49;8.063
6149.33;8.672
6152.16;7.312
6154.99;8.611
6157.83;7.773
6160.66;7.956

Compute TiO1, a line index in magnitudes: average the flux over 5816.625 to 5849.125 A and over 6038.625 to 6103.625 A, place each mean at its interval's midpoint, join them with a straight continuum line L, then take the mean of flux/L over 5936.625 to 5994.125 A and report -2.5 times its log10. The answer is -0.04 mag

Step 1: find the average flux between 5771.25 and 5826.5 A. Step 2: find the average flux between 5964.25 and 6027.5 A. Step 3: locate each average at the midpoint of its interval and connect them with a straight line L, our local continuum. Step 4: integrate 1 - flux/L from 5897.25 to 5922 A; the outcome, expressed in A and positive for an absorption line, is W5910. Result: 1.30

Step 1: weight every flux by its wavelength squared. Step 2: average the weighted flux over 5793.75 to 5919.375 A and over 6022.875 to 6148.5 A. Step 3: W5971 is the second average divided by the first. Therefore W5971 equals 1.06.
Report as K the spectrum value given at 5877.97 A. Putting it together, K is 8.439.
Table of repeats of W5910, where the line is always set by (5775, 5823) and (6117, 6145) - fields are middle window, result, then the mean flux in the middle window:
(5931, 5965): -2.2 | 9.28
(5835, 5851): -0.7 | 9.27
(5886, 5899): 1.5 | 7.79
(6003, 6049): 0.0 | 8.6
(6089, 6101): -0.7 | 9.02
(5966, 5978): -0.7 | 9.16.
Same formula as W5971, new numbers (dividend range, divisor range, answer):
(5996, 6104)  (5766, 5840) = 1.04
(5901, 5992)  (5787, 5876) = 1.04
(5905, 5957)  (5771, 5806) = 1.07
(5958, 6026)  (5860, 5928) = 1.08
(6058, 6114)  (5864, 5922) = 1.08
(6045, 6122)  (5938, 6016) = 0.99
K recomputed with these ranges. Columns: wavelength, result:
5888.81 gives 8.006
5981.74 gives 9.452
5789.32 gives 9.165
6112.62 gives 9.352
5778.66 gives 9.389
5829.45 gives 8.881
